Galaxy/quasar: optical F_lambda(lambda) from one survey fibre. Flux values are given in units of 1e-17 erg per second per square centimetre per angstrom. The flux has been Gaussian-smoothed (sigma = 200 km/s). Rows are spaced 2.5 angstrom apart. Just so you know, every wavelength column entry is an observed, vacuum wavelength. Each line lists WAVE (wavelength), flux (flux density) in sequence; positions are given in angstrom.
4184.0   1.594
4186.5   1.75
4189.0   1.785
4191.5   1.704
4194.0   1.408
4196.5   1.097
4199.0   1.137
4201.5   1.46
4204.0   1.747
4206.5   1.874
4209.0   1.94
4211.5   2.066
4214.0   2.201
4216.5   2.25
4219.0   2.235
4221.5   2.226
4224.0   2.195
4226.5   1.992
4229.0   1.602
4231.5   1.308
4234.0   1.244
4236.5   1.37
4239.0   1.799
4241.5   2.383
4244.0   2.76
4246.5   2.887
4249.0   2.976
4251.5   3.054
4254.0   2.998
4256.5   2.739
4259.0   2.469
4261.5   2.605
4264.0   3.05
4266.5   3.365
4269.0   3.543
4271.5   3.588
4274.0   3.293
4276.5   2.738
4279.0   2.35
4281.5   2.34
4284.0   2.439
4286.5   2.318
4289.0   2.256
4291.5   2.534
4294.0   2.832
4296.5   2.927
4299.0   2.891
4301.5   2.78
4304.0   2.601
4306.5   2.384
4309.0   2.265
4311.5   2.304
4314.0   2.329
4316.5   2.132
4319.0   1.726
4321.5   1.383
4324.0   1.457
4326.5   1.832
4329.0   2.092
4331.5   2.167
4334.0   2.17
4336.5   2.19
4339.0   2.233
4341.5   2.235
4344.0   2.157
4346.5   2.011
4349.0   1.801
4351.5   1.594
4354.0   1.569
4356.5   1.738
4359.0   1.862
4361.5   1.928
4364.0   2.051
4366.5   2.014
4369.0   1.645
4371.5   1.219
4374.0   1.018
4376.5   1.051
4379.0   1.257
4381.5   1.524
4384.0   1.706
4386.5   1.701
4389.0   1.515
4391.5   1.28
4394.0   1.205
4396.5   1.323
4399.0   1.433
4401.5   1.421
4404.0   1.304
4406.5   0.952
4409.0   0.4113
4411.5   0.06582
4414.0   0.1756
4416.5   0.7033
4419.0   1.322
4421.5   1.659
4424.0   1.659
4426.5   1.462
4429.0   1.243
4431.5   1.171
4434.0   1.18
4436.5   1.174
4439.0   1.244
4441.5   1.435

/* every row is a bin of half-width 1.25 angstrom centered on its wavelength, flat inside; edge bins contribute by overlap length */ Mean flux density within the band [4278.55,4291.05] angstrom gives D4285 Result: 2.35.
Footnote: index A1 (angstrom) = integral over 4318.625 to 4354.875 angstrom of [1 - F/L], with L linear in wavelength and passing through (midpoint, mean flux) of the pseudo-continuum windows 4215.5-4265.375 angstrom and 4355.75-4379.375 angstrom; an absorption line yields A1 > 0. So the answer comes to -3.23 angstrom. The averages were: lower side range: 2.31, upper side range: 1.59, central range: 1.92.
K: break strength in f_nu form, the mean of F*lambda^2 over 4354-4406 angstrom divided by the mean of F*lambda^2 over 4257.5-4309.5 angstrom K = 0.57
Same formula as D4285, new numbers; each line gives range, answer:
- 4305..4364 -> 1.98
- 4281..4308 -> 2.58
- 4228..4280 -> 2.58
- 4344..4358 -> 1.78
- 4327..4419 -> 1.52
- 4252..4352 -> 2.44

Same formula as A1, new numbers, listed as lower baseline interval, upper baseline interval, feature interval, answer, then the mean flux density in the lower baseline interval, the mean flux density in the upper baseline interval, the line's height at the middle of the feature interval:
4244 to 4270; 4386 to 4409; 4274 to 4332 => 2.04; 2.95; 1.29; 2.41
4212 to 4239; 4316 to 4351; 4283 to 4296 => -3.94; 1.87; 1.96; 1.92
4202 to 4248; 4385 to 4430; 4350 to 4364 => -3.79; 2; 1.16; 1.39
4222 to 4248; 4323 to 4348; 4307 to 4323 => 0.07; 1.97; 2.06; 2.04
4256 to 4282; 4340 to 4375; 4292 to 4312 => -0.96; 2.94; 1.78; 2.51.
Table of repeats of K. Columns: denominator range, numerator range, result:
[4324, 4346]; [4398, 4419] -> 0.41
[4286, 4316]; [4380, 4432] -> 0.50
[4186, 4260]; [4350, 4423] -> 0.71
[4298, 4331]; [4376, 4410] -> 0.63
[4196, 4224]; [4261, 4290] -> 1.56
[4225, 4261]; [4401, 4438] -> 0.51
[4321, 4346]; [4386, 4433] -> 0.59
